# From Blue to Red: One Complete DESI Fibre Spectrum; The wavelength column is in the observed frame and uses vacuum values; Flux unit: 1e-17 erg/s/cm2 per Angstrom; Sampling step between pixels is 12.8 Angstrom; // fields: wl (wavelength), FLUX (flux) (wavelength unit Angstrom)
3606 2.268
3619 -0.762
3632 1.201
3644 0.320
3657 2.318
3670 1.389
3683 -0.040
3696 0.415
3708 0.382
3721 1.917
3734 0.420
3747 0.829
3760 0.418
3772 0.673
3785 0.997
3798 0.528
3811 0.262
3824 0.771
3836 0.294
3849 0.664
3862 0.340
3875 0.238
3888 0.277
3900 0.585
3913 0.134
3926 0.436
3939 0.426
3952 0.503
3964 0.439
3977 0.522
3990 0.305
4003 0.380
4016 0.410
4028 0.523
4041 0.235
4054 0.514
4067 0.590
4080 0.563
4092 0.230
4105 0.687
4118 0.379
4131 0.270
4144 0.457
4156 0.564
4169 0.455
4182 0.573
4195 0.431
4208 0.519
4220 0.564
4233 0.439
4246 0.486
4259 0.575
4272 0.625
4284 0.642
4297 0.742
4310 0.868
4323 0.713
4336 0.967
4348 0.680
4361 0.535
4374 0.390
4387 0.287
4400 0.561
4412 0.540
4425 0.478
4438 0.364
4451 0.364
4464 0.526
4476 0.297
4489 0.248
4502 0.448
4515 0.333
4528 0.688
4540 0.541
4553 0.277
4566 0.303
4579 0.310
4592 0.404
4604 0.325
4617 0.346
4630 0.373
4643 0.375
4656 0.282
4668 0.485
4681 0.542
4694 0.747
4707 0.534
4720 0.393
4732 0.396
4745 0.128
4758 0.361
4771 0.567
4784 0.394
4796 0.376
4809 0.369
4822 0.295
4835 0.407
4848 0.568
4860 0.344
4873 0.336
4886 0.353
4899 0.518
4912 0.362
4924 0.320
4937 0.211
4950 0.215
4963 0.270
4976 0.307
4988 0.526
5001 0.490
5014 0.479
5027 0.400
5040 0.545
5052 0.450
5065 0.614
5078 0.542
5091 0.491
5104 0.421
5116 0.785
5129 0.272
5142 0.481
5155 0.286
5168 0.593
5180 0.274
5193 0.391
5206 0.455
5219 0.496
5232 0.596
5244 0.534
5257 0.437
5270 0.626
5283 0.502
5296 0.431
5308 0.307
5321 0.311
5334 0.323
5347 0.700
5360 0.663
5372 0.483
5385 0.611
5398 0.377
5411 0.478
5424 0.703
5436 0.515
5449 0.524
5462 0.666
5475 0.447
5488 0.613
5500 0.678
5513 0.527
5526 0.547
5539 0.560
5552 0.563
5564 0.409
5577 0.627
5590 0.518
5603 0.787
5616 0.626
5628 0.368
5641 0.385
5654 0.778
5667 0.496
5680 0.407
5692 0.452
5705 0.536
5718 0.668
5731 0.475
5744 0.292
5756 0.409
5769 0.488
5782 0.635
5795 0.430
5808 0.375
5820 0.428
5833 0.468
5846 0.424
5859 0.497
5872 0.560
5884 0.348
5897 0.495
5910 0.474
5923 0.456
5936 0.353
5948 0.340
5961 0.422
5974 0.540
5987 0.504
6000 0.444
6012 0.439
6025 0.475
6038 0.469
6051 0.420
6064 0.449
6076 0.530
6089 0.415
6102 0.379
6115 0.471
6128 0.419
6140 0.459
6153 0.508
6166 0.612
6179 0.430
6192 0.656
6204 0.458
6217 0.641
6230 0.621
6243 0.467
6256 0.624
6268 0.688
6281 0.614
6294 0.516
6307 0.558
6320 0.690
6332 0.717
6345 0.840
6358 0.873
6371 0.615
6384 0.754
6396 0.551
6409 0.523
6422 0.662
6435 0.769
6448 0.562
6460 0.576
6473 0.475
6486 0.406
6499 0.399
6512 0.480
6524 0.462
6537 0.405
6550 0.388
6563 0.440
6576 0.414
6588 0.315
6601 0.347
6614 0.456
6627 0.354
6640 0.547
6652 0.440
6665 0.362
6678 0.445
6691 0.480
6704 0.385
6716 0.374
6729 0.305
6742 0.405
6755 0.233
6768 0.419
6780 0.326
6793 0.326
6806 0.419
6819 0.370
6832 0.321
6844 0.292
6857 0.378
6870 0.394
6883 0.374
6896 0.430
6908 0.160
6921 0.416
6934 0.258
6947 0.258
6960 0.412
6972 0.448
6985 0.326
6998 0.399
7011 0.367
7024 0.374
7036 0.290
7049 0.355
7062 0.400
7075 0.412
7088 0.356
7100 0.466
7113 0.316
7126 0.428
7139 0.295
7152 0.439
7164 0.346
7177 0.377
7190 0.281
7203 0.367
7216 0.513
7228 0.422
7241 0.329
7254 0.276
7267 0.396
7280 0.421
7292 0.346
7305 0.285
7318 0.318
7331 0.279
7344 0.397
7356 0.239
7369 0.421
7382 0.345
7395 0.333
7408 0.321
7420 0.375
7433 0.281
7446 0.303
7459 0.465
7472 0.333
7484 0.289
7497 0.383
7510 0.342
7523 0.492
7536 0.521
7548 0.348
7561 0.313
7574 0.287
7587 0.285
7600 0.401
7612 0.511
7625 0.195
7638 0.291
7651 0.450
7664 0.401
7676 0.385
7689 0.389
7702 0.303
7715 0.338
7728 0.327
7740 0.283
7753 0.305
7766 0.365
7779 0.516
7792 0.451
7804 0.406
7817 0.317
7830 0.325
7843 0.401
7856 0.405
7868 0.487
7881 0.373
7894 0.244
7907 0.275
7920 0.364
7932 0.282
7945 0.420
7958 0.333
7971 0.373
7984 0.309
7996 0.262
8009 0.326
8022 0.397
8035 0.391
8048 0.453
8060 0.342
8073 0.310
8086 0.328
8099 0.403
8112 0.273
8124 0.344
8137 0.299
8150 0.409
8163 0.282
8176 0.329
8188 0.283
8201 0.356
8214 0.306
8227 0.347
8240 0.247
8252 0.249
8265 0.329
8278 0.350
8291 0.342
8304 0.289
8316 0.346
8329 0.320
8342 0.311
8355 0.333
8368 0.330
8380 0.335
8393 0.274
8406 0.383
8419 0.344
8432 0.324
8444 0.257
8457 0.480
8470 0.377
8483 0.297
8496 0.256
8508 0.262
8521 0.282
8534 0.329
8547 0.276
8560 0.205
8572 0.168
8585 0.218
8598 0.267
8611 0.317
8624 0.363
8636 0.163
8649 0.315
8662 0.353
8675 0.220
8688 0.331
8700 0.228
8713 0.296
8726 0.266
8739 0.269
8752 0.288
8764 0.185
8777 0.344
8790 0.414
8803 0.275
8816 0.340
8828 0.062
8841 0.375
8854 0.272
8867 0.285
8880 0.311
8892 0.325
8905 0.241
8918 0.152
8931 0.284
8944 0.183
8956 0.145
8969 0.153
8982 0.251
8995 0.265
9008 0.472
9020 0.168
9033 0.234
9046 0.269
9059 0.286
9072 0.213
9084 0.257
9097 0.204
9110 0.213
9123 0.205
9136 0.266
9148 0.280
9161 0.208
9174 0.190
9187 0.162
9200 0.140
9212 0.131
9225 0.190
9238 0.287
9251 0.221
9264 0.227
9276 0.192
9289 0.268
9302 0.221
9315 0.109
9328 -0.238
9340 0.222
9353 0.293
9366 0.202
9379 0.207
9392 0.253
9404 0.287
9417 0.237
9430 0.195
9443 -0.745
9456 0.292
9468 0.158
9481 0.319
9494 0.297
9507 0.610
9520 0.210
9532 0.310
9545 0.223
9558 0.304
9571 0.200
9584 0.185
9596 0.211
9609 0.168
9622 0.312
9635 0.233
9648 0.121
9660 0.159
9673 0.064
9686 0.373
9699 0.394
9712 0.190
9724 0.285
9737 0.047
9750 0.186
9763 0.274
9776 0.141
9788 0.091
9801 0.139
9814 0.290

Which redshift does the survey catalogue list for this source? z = 1.270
